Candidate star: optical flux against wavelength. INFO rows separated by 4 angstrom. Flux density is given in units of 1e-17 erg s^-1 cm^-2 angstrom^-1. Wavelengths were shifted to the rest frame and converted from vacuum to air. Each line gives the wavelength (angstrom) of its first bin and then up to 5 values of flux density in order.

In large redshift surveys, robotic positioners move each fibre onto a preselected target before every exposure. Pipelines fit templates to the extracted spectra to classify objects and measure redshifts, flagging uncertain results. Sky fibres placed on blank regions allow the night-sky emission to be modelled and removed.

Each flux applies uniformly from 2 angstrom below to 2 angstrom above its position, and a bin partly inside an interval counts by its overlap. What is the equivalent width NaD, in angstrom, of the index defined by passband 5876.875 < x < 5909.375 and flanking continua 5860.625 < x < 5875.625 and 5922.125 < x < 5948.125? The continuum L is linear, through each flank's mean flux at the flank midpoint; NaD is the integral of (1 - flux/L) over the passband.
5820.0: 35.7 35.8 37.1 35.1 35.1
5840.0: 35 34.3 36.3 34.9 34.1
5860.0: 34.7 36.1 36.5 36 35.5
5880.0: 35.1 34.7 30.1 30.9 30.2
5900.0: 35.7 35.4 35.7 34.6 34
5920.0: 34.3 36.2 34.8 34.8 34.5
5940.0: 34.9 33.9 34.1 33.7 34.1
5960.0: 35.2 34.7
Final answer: 1.9 angstrom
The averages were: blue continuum 36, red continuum 34.8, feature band 33.5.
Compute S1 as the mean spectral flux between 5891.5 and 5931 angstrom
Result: 34.3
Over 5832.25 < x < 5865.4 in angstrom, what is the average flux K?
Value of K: 35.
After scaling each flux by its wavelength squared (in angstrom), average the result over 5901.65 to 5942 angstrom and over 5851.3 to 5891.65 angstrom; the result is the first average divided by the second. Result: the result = 1.03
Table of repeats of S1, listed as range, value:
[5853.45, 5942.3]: 34.5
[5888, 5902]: 32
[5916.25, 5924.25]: 34.8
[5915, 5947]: 34.7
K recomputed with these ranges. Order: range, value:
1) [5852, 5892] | 34.6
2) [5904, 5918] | 34.9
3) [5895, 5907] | 34.2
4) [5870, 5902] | 33.5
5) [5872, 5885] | 35.3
